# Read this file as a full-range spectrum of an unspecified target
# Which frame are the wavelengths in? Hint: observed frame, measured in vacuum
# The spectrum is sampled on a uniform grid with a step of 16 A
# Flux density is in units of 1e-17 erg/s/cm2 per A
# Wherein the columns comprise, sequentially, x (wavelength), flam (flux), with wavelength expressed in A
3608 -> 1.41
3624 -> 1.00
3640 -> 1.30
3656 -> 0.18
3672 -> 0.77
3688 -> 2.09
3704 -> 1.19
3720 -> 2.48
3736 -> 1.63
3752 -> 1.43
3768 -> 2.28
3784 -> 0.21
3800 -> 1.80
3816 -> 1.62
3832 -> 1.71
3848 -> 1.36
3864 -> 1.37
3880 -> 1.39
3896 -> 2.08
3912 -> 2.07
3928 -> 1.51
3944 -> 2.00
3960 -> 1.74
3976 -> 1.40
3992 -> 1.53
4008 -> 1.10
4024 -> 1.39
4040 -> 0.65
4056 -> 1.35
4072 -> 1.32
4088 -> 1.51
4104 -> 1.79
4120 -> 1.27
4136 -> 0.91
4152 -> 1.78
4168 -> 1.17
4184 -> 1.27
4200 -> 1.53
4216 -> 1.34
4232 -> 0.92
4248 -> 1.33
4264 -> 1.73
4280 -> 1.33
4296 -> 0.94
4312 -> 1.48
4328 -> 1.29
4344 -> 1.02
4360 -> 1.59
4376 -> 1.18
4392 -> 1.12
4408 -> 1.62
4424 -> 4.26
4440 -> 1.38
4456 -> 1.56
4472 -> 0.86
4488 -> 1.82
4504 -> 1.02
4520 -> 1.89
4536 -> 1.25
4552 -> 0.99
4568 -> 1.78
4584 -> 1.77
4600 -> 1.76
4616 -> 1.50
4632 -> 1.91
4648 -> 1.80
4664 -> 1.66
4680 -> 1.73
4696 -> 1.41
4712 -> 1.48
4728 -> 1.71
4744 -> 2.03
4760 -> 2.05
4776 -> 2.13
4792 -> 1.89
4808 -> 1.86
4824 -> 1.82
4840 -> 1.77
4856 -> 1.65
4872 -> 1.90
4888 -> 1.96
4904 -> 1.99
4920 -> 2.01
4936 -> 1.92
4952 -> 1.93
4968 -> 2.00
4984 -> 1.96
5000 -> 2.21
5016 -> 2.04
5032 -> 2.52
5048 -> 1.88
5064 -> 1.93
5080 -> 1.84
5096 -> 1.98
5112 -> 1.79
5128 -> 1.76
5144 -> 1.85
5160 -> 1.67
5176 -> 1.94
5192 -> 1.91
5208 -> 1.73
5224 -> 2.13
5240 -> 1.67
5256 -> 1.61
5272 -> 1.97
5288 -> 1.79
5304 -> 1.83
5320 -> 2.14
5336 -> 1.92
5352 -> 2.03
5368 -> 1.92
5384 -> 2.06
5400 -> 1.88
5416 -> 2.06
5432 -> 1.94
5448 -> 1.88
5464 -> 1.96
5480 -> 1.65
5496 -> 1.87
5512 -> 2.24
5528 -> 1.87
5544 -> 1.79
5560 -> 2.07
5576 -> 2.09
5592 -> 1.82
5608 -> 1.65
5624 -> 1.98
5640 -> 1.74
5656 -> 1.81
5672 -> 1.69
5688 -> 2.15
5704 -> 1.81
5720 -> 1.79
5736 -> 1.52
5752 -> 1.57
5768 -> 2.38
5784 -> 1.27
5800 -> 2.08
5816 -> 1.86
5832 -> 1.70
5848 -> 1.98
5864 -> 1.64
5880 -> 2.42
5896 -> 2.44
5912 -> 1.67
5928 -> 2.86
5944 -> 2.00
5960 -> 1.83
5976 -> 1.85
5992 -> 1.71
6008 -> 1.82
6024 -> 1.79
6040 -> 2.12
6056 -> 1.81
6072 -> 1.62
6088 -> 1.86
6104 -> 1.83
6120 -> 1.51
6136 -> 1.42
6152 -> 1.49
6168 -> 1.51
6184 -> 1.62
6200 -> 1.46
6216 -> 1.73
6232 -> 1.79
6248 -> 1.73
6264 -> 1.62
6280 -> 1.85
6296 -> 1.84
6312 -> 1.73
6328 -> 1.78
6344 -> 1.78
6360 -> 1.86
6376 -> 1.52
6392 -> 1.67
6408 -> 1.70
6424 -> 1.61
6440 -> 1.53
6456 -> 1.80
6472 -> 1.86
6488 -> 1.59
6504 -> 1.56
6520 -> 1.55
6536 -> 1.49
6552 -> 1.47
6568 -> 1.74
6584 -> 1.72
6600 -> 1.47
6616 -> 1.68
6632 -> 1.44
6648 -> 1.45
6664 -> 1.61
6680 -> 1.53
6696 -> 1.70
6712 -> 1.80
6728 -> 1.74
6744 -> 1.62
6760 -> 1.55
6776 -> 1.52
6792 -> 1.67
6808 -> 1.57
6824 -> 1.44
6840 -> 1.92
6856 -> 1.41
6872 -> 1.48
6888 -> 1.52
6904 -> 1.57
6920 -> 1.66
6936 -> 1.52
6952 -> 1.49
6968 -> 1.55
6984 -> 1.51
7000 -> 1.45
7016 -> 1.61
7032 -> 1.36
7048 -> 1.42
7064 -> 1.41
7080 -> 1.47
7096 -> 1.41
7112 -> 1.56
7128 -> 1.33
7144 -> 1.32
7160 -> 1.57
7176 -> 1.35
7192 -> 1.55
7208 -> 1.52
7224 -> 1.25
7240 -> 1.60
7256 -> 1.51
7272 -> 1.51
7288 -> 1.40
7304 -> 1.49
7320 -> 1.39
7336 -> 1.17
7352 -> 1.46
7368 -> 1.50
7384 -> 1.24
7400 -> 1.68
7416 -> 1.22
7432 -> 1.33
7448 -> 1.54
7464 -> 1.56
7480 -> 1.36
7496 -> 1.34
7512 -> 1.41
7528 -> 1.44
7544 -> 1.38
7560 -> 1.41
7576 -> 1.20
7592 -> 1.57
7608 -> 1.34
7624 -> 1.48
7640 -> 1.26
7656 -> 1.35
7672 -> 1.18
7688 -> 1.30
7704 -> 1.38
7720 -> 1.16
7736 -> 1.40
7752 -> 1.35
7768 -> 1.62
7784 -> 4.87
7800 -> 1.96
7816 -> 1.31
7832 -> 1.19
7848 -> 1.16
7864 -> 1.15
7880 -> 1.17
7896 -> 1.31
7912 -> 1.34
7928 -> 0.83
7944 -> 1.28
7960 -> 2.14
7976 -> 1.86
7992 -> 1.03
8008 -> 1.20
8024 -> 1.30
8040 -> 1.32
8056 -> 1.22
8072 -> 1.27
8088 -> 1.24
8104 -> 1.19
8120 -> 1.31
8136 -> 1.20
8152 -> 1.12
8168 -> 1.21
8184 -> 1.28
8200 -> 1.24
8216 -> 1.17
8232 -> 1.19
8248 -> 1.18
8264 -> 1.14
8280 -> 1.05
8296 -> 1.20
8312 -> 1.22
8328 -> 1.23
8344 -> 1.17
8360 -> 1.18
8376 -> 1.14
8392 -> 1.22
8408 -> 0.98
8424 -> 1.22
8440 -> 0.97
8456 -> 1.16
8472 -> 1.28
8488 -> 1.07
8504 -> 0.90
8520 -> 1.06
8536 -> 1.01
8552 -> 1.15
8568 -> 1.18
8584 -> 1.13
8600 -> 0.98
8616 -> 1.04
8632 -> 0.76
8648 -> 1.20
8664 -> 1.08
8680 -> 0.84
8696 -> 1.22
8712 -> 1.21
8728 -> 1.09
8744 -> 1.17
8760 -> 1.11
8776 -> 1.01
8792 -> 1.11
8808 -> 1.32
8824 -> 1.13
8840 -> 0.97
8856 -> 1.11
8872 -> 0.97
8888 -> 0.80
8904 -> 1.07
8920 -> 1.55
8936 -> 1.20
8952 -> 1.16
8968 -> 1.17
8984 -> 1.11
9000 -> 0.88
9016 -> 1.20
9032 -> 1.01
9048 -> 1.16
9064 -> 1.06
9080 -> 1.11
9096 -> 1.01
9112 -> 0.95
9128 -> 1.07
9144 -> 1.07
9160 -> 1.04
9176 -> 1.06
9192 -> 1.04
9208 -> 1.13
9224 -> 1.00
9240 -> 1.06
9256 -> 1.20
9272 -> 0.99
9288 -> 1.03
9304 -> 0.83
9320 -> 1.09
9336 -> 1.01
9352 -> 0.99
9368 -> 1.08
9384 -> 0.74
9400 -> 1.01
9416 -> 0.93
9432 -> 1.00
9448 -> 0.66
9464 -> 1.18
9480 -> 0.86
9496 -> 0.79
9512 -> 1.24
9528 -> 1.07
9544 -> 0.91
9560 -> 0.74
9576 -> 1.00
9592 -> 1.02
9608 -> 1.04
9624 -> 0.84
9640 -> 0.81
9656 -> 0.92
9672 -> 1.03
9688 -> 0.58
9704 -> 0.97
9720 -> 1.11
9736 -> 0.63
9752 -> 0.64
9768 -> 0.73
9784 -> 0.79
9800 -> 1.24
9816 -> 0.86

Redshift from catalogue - 0.185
